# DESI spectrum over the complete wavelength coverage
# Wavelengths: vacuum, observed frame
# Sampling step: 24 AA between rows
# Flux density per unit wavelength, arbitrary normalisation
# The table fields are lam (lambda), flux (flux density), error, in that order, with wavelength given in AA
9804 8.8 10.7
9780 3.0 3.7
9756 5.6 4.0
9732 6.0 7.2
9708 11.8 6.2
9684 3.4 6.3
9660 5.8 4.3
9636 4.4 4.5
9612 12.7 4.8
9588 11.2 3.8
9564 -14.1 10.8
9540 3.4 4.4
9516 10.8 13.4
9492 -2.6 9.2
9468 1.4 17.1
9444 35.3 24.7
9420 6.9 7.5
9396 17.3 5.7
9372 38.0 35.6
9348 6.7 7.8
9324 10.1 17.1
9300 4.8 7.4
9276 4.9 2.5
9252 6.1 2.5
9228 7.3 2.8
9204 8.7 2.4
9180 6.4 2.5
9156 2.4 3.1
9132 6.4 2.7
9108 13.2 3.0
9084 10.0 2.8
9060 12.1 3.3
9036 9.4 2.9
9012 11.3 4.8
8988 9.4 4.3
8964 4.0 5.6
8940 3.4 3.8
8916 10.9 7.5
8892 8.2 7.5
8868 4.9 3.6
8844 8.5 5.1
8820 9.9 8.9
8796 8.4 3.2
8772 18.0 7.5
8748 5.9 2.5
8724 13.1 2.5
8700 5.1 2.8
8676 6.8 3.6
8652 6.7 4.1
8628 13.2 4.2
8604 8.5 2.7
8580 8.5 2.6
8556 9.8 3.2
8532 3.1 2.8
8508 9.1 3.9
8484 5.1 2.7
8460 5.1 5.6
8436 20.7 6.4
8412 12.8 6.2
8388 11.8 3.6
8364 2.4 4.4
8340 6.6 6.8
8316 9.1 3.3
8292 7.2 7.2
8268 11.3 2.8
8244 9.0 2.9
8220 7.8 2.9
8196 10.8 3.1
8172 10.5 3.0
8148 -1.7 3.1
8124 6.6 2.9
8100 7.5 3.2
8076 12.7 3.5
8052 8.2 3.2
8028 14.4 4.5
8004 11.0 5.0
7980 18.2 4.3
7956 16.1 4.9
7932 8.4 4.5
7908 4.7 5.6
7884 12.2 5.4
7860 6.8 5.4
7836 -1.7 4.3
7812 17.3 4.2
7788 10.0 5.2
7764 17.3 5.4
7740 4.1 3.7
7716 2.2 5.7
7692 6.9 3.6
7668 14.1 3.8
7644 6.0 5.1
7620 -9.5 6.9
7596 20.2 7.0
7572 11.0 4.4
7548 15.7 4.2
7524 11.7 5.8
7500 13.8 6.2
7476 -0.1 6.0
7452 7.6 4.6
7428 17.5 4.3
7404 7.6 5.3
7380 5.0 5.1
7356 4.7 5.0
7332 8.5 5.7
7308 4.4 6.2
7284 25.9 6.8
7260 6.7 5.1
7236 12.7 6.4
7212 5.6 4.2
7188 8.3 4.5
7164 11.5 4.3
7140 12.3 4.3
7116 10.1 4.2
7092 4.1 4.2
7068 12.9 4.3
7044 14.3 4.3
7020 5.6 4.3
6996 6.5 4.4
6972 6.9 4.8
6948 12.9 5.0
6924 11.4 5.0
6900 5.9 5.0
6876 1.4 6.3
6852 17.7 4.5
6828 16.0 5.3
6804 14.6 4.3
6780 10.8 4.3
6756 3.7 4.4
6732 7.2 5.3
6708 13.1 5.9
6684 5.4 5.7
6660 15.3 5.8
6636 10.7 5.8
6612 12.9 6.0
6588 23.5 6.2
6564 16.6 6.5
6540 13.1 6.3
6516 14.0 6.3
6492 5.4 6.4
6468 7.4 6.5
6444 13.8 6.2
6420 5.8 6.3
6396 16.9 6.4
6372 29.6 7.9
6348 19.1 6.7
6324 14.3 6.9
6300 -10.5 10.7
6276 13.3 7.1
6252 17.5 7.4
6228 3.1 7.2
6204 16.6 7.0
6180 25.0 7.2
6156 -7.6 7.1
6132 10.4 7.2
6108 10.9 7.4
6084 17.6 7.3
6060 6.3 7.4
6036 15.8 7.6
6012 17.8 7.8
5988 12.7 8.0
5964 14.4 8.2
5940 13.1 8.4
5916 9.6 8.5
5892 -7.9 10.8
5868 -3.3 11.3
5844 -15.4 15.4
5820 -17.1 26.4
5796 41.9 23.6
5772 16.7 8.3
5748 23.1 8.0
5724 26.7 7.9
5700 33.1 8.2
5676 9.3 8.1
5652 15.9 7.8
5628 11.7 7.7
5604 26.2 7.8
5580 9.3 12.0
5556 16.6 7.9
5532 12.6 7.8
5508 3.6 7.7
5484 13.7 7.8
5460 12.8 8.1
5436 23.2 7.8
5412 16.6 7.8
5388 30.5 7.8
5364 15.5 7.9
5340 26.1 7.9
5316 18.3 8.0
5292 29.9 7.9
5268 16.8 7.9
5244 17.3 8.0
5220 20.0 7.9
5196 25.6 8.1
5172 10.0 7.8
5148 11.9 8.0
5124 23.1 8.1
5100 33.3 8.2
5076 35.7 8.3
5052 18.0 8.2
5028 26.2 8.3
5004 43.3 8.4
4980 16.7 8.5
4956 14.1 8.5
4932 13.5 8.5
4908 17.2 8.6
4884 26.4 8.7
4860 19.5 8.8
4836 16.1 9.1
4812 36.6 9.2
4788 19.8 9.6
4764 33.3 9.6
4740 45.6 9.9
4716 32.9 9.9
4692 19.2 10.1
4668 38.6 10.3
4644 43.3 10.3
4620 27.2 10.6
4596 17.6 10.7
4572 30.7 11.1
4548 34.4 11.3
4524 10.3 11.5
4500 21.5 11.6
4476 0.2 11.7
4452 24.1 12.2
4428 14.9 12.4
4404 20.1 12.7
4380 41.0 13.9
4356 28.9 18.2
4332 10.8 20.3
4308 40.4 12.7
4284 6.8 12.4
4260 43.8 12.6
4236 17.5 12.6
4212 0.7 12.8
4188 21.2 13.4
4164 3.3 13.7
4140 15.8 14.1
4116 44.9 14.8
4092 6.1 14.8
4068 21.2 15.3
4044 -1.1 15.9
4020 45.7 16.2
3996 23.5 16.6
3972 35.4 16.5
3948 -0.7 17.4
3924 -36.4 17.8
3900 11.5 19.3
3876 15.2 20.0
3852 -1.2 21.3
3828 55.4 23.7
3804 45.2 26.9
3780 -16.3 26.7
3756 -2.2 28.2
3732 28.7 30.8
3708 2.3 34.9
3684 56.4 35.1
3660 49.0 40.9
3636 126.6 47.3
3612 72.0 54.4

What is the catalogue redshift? 0.142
